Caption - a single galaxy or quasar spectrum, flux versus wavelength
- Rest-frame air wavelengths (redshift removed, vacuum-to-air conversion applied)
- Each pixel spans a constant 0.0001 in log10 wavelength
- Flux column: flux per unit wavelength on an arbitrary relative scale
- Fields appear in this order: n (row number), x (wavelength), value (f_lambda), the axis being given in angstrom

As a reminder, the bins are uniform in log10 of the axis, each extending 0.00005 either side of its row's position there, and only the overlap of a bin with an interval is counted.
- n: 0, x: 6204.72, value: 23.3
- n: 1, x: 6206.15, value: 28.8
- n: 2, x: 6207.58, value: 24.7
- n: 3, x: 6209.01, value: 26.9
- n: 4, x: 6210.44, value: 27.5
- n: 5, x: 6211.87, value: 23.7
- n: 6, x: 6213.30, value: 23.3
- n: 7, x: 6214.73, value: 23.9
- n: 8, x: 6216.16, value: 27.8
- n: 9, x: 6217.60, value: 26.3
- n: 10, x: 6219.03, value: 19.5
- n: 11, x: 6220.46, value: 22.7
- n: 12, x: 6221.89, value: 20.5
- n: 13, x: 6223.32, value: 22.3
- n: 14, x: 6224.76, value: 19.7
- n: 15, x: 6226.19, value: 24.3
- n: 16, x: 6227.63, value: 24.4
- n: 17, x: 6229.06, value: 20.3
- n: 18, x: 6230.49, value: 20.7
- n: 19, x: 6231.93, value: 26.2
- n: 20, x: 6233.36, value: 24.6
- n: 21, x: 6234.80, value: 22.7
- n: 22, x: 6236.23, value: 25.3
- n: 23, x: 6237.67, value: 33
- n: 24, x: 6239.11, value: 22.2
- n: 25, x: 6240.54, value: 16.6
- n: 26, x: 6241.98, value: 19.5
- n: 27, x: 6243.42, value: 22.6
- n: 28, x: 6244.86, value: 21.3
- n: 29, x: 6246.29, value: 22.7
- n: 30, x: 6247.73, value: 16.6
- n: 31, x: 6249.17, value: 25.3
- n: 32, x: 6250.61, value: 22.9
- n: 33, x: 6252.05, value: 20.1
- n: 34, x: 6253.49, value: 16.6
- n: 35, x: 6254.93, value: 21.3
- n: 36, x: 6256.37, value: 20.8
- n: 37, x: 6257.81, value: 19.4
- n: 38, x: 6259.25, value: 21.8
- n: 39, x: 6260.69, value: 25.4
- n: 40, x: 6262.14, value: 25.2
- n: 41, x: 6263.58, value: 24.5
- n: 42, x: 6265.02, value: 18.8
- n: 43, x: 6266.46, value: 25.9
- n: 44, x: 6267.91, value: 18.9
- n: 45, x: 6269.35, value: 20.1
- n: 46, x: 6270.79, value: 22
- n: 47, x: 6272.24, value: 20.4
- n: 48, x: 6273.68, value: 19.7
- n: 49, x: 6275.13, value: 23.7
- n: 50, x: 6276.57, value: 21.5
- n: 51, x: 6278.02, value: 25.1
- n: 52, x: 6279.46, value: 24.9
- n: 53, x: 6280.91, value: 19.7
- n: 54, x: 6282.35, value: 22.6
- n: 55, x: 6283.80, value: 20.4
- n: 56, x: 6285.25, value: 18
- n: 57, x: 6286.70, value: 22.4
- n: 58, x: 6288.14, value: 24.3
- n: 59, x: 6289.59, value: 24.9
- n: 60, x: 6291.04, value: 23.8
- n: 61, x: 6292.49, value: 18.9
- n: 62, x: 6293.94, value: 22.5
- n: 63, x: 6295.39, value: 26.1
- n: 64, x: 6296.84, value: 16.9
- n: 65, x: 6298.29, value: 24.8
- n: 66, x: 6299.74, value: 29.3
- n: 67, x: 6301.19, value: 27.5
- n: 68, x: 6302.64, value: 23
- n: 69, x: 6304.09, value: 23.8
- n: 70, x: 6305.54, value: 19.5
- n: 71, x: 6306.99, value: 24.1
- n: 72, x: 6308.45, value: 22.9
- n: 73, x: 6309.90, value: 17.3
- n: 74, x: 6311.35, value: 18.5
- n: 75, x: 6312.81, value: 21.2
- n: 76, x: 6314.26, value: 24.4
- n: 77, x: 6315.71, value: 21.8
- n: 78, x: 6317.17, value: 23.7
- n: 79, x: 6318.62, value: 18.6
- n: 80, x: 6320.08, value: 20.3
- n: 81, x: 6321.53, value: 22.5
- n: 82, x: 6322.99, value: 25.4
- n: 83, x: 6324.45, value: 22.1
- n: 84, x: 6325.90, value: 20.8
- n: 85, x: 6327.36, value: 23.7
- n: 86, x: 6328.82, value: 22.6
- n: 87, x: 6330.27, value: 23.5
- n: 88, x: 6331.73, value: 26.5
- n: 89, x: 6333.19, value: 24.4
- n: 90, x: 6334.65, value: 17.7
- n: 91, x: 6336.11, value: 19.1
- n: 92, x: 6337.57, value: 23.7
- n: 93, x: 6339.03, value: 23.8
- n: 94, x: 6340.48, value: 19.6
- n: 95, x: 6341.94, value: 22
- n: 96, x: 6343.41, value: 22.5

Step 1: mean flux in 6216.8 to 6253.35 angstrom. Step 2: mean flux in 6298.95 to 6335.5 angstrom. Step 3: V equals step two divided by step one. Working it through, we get 1.01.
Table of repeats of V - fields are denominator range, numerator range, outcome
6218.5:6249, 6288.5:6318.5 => 1.01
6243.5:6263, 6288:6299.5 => 1.07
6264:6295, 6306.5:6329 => 1.00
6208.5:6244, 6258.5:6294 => 0.95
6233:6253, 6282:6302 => 1.03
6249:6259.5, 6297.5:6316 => 1.10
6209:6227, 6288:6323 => 0.96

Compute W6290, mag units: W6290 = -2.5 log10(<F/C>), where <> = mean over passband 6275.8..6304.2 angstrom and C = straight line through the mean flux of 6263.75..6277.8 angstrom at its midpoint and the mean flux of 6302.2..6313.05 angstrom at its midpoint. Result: -0.08 mag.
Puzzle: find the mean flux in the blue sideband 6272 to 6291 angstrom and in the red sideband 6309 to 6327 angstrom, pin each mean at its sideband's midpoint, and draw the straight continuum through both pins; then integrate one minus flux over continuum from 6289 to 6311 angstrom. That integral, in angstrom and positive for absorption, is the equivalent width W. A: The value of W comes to -1.1 angstrom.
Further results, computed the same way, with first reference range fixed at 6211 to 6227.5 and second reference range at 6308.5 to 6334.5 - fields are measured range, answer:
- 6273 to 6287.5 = 0.46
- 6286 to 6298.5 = -0.13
